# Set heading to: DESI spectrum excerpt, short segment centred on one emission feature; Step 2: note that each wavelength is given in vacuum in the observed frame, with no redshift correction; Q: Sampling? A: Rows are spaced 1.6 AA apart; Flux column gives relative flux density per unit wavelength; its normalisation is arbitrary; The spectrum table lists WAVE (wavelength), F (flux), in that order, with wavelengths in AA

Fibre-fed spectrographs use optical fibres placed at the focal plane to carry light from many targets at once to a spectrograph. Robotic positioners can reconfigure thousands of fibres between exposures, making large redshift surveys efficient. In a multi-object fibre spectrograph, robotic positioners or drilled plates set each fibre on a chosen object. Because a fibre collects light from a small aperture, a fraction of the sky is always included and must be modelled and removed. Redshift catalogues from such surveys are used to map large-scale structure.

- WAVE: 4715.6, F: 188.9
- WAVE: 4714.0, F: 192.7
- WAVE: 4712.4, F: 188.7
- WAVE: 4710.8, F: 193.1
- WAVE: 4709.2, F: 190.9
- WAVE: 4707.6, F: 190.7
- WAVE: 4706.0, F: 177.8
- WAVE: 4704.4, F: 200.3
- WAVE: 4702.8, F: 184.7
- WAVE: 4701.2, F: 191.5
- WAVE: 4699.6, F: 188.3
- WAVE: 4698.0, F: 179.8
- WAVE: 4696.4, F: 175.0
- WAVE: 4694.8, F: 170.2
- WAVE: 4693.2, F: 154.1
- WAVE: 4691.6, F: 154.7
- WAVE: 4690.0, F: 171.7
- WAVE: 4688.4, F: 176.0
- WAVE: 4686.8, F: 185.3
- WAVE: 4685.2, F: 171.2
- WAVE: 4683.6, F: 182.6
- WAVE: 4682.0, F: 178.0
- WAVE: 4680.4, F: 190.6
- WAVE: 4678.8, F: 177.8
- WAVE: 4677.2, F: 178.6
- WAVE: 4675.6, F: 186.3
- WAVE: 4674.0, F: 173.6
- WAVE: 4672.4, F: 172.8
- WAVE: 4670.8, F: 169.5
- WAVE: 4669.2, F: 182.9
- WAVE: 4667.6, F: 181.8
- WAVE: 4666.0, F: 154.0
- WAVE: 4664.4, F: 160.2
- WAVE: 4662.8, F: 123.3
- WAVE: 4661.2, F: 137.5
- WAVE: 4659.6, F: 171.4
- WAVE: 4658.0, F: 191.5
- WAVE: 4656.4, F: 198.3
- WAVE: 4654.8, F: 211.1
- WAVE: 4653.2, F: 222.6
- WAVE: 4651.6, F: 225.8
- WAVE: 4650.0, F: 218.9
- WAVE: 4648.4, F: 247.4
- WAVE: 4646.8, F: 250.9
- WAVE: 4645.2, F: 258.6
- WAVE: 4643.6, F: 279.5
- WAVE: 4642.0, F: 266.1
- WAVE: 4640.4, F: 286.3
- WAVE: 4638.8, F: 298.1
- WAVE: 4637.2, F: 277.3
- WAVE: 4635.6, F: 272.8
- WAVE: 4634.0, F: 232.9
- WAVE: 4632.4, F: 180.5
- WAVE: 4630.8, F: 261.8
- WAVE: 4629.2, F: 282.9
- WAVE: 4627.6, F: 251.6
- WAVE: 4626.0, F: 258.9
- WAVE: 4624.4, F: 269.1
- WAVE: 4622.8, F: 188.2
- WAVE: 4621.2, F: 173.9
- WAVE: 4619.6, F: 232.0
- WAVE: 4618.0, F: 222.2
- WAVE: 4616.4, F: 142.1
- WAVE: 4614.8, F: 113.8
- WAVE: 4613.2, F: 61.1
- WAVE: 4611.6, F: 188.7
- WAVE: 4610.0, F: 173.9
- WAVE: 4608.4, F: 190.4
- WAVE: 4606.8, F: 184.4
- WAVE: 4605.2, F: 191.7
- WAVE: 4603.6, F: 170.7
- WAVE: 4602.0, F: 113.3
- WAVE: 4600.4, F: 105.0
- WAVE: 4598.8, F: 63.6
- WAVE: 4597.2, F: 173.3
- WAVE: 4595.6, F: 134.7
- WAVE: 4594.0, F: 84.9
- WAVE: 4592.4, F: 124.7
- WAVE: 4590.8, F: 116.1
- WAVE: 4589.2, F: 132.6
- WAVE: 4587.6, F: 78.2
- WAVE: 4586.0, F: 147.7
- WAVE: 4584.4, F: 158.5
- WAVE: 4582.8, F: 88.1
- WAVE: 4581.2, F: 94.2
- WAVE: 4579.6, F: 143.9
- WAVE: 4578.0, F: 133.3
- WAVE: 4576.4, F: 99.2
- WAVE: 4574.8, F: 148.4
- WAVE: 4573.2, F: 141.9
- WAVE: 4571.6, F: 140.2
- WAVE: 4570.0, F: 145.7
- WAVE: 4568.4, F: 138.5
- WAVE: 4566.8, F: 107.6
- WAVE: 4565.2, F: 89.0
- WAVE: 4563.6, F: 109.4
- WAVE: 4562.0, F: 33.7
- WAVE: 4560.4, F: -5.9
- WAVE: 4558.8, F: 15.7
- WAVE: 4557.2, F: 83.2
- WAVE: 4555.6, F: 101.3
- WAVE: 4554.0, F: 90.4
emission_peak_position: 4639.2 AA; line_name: Lyman alpha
